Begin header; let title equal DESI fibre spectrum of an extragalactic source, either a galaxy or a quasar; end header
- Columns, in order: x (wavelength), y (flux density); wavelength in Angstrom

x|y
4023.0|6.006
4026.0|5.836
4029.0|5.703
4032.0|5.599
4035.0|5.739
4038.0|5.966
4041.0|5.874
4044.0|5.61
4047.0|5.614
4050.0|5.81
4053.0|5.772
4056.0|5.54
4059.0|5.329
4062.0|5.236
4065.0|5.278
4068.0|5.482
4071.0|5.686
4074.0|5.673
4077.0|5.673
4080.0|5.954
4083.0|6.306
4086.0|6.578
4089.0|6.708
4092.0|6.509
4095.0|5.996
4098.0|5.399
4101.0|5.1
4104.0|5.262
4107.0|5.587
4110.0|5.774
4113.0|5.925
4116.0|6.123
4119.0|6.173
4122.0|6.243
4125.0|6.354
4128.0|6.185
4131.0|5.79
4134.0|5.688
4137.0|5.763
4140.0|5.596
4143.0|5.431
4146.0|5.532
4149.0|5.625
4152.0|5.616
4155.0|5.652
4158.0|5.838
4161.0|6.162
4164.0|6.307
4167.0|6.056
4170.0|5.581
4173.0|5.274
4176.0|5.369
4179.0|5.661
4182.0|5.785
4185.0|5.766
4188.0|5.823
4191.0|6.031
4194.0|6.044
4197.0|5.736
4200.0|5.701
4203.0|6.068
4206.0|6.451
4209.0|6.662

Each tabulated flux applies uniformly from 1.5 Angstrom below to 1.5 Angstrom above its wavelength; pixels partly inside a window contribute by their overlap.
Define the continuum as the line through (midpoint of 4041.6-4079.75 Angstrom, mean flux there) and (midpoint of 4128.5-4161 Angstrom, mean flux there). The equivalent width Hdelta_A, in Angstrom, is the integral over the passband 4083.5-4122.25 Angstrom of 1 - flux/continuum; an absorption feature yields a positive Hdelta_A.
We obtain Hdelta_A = -2.2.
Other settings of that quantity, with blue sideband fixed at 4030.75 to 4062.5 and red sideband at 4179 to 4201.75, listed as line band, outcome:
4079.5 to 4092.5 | -1.67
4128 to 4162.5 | 0.34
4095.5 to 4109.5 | 0.76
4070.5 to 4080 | -0.05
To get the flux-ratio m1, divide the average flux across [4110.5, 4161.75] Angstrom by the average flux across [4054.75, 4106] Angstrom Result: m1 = 1.0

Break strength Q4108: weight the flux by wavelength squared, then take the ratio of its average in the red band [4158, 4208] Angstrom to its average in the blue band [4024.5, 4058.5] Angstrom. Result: 1.10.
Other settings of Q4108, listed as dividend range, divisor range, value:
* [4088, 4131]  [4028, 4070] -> 1.09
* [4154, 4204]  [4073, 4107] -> 1.03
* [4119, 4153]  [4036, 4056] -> 1.06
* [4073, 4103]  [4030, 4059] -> 1.07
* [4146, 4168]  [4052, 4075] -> 1.12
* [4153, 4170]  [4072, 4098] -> 1.01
